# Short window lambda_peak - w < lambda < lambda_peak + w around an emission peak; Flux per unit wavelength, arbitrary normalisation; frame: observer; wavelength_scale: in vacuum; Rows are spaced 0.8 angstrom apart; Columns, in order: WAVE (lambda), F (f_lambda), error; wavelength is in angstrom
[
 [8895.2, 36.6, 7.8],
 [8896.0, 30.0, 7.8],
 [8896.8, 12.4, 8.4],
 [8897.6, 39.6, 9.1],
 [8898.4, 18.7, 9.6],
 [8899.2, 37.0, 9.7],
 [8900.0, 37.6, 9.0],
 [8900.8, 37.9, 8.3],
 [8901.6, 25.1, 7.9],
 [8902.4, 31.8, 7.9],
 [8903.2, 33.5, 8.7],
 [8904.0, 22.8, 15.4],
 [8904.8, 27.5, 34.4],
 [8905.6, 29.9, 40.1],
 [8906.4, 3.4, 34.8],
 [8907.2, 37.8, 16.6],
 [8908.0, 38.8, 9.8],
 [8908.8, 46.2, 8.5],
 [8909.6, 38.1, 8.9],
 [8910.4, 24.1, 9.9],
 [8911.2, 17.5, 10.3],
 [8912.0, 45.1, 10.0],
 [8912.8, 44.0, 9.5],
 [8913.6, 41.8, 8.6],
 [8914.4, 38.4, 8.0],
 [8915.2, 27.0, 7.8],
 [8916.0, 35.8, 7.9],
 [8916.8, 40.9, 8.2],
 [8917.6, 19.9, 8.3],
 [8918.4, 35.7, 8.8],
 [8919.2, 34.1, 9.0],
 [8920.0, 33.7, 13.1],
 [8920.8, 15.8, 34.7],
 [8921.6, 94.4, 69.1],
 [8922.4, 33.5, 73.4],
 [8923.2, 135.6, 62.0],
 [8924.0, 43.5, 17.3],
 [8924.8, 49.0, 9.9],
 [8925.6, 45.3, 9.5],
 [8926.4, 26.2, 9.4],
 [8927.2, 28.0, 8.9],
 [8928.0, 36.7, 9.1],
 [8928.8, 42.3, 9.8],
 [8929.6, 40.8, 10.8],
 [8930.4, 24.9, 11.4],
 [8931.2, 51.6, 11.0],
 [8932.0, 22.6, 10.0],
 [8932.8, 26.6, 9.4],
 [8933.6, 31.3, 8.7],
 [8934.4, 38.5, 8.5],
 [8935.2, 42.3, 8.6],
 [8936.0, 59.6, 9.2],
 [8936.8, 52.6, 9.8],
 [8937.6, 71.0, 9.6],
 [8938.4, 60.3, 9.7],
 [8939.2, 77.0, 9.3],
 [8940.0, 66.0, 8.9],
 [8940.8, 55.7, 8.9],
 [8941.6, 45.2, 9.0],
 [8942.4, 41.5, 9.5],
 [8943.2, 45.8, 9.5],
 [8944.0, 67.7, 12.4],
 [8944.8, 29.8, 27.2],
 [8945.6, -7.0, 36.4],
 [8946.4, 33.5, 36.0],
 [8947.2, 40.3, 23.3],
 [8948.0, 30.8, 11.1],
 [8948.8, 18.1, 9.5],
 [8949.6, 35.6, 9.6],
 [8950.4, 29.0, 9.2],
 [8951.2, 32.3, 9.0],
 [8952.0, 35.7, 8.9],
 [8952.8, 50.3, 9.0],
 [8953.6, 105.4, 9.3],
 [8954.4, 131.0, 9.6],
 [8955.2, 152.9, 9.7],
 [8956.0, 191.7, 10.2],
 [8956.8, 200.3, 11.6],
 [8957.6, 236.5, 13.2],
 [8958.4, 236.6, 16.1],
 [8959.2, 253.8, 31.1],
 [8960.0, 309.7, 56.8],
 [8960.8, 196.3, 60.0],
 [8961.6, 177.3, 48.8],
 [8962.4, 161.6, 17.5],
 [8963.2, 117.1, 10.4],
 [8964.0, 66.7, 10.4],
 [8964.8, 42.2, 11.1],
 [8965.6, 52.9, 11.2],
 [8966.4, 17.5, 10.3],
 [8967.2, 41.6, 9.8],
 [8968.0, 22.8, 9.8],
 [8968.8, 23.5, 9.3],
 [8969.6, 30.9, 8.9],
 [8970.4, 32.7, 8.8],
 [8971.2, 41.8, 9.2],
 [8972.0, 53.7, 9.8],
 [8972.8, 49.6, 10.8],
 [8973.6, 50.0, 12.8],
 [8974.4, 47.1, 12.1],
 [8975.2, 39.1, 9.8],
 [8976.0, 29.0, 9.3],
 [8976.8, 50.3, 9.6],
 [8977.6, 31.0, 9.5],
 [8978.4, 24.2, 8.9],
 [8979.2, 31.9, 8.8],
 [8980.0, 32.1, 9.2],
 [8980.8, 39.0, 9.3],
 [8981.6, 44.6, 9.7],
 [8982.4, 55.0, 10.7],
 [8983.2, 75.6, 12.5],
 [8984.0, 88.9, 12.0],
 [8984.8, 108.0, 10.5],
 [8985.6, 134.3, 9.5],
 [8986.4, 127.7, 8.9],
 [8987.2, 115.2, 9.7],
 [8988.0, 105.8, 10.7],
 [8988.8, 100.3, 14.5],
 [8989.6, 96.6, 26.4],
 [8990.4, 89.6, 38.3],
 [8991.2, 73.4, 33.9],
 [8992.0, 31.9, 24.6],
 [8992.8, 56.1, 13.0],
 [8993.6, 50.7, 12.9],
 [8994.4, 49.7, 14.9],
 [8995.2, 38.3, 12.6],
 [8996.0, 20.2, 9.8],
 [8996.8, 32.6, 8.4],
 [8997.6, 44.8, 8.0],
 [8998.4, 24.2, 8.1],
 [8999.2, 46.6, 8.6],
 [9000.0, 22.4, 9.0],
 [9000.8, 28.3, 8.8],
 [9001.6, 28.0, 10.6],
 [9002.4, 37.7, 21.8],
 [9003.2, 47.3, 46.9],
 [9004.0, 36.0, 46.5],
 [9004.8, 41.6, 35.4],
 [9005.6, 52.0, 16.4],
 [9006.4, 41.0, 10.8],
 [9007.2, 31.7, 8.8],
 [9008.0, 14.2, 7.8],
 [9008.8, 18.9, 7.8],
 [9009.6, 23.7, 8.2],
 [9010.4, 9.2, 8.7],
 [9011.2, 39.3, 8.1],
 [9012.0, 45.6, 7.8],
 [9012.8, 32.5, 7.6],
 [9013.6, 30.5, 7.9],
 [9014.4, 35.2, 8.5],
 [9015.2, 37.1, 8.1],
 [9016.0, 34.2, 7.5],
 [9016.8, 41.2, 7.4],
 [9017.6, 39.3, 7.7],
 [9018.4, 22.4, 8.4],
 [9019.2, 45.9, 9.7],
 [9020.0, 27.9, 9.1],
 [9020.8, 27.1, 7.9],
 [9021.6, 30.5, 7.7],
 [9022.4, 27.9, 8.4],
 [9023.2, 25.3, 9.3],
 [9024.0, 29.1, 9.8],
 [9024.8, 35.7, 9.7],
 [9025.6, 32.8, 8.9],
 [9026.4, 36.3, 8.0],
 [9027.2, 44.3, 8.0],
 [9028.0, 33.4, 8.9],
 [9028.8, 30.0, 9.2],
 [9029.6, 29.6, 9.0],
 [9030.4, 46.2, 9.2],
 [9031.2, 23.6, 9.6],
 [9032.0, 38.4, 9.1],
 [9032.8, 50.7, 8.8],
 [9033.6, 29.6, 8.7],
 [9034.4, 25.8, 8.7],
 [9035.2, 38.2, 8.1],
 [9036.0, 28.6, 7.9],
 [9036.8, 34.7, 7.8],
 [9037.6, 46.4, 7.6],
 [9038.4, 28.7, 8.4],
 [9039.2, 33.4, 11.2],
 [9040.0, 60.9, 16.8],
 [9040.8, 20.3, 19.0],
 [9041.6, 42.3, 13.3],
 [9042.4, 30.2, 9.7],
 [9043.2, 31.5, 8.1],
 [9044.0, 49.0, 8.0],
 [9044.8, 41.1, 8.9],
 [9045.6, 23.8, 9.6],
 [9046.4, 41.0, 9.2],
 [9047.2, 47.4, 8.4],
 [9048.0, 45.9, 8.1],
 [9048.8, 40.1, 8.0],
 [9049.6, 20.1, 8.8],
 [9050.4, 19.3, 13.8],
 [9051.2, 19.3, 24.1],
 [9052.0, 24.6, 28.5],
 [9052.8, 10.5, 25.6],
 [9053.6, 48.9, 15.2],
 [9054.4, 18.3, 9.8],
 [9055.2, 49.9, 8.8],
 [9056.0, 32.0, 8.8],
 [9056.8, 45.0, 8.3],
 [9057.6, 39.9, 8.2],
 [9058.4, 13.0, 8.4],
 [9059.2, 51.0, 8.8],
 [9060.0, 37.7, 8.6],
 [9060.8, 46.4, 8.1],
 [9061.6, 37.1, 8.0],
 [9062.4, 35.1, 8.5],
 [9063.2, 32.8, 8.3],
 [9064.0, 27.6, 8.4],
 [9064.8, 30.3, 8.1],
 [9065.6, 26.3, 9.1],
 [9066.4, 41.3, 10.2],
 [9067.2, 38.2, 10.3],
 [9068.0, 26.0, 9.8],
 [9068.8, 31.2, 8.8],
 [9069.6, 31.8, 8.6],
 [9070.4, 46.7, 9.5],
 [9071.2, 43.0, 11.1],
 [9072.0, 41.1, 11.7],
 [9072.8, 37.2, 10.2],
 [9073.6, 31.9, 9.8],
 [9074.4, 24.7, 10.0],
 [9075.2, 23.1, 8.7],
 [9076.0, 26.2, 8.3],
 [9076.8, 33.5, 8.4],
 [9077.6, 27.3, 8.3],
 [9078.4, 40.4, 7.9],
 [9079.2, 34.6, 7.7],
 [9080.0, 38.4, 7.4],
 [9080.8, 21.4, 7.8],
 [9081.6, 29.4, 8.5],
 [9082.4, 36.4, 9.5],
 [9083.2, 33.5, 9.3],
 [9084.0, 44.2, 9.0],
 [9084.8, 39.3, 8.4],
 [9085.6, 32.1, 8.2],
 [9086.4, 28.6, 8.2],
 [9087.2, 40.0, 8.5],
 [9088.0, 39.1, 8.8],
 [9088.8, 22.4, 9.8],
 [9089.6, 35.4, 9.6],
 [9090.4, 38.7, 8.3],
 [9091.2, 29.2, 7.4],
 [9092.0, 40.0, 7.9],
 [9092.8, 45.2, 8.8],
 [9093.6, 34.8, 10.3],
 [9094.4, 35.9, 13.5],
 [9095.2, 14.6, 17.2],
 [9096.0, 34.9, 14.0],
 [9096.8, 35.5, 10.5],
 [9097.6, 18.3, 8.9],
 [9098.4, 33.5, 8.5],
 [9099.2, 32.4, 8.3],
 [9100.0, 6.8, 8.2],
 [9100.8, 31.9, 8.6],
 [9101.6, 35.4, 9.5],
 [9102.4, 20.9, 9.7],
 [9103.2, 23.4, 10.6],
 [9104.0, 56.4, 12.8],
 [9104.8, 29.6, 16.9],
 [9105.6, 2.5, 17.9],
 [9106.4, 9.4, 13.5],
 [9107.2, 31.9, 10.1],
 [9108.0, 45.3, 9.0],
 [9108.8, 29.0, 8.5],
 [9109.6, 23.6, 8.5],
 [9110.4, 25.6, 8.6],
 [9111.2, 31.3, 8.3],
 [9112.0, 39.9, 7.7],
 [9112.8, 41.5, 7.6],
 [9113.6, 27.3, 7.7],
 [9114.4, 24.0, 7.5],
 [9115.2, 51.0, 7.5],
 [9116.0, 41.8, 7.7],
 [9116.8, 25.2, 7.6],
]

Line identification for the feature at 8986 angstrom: [N II] 6583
